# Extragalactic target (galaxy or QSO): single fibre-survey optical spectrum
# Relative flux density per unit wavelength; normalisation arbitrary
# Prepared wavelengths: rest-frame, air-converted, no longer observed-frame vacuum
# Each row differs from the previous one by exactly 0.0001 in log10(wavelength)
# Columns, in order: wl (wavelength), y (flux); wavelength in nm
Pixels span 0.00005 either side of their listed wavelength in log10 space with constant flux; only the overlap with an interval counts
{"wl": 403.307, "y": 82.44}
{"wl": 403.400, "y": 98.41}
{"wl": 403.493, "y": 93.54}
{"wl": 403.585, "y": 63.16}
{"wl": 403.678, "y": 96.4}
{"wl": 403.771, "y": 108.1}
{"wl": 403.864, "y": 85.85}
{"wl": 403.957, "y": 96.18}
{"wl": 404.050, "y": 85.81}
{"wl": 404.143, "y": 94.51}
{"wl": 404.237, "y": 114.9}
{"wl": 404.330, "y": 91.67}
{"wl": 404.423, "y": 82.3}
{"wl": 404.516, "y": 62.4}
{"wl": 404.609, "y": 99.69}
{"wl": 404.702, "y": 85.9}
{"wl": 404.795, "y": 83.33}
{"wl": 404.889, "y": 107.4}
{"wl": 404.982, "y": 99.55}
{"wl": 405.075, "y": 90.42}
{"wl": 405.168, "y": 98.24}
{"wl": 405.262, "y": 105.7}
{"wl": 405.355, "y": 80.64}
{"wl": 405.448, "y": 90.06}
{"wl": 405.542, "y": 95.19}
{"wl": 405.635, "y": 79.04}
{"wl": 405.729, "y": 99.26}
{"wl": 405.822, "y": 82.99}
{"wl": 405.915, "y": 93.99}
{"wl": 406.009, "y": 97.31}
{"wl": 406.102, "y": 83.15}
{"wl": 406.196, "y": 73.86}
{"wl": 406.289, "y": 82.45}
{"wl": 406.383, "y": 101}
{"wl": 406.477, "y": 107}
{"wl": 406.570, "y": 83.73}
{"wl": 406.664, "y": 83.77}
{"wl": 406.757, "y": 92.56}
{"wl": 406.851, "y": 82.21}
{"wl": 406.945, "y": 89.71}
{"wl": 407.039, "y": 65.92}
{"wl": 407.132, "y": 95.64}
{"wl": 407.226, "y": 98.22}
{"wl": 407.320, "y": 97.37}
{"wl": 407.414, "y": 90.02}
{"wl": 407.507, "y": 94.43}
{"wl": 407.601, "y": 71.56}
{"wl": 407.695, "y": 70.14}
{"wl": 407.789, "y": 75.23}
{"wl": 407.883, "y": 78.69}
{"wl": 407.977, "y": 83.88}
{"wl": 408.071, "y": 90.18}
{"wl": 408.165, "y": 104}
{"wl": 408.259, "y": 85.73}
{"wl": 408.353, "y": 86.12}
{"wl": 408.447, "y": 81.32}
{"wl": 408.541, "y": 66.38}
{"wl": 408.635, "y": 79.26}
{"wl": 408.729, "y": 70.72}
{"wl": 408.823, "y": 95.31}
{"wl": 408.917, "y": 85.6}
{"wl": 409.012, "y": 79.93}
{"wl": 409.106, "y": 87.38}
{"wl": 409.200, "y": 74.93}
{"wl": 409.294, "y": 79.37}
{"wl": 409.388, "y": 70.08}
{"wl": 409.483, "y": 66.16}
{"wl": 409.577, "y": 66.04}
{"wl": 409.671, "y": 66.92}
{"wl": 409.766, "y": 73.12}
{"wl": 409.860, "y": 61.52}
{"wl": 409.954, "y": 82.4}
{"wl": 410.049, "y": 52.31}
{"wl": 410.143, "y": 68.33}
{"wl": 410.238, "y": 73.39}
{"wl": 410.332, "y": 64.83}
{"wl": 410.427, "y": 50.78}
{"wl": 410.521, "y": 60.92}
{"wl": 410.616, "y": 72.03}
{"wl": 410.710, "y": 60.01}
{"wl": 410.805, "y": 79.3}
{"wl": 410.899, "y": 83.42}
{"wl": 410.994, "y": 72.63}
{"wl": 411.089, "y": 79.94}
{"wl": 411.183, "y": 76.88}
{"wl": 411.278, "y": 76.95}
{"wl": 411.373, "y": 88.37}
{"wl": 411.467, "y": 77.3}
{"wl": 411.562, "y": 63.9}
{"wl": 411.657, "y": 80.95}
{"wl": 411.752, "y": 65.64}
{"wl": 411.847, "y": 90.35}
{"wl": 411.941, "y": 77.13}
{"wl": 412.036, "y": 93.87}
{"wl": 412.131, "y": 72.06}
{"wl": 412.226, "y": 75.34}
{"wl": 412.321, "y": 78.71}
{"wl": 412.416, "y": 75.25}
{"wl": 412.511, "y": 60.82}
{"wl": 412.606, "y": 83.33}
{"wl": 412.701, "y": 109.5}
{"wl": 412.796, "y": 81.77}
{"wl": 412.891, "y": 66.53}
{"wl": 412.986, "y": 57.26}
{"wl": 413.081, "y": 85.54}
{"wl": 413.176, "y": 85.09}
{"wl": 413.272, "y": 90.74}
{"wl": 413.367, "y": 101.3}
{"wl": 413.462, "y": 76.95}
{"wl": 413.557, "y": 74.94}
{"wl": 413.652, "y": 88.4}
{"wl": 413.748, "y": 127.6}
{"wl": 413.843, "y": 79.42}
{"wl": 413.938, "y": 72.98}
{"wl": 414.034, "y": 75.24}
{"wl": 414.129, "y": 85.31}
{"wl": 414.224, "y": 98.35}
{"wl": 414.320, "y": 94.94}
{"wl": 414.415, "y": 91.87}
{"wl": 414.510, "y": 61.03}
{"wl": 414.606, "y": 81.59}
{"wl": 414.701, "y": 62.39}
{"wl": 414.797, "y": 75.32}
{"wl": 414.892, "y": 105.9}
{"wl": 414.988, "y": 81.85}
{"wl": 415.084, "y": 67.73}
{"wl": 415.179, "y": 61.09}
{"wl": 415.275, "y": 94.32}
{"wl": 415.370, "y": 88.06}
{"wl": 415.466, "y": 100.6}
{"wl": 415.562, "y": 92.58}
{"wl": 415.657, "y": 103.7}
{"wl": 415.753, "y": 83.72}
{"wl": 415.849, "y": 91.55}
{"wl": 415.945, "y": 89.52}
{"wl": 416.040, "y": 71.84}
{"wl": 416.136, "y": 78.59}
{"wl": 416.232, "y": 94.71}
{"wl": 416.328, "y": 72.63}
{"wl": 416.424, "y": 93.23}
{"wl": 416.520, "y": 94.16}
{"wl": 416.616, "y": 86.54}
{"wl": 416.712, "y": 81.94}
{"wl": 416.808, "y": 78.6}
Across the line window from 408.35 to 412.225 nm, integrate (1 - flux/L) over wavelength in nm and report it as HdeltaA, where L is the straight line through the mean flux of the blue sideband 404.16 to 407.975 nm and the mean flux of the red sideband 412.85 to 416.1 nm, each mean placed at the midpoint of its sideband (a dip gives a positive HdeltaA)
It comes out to 0.55 nm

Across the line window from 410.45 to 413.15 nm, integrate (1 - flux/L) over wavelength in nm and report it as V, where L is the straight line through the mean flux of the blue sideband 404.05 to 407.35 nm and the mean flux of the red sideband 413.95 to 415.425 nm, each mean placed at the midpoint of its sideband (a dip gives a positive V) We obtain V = 0.25 nm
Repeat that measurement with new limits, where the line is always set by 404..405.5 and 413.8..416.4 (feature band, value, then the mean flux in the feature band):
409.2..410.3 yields 0.23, 69.3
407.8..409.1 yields 0.08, 83.5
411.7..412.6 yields 0.10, 76.9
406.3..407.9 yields 0.06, 86.9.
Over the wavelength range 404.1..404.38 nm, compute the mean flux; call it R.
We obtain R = 99.9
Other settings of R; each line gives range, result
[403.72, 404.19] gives 94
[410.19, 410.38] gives 68.9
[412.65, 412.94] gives 85.8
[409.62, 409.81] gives 69.8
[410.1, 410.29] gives 70.7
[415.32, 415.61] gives 94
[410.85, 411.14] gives 78.8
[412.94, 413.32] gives 79.7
